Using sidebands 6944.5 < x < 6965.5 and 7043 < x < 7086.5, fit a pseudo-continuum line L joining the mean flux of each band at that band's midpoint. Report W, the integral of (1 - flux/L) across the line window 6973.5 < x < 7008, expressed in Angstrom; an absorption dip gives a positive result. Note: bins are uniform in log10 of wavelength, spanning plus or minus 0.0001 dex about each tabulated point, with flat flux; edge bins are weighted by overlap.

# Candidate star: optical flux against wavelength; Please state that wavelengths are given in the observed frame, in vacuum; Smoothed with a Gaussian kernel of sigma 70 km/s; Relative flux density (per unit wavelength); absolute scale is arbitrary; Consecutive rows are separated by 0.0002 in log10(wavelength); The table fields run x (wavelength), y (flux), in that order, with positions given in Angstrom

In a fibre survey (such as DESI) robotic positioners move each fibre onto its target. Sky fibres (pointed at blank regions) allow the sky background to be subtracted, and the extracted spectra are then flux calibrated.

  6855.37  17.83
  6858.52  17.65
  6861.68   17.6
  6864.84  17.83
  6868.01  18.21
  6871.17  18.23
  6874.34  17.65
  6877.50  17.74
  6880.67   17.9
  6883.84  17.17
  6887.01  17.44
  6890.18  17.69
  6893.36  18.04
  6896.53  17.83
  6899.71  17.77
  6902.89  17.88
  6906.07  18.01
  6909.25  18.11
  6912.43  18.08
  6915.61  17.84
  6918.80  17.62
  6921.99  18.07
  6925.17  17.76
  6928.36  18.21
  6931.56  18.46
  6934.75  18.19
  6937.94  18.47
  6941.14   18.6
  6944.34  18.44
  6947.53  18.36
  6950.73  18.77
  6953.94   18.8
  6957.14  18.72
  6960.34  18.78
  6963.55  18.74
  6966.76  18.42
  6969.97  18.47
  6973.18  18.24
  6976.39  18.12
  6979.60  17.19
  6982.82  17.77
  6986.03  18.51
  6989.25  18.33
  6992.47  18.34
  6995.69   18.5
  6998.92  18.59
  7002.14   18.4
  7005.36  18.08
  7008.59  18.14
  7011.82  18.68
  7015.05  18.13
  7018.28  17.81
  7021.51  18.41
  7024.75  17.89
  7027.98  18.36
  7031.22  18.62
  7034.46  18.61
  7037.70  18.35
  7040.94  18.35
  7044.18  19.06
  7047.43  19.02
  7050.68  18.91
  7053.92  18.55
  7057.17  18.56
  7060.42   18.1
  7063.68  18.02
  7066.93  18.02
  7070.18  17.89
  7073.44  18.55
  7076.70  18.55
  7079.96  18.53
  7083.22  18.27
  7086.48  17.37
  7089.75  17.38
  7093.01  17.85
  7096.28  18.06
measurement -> 0.8 Angstrom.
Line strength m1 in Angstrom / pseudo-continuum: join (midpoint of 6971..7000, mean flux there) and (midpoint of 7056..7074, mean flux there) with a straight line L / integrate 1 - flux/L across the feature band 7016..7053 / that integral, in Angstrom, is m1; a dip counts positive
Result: -0.7 Angstrom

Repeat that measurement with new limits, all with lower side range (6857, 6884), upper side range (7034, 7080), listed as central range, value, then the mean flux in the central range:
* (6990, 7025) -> 0.0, 18.3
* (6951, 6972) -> -0.6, 18.6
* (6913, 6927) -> 0.1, 17.9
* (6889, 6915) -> 0.0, 17.9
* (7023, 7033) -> 0.0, 18.3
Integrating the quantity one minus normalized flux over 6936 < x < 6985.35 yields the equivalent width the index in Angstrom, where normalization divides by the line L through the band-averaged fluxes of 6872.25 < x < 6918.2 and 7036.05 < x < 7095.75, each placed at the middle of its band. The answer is -1.1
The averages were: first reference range 17.8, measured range 18.4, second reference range 18.3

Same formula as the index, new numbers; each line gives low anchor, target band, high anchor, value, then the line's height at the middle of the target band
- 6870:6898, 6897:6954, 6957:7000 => -0.6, 18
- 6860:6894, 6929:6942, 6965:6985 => -0.3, 17.9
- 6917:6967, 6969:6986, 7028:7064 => 0.4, 18.5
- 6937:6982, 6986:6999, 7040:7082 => 0.0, 18.4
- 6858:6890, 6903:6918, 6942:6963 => 0.2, 18.2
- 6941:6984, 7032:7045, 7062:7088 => -0.2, 18.2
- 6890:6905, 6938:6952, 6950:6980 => -0.2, 18.3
